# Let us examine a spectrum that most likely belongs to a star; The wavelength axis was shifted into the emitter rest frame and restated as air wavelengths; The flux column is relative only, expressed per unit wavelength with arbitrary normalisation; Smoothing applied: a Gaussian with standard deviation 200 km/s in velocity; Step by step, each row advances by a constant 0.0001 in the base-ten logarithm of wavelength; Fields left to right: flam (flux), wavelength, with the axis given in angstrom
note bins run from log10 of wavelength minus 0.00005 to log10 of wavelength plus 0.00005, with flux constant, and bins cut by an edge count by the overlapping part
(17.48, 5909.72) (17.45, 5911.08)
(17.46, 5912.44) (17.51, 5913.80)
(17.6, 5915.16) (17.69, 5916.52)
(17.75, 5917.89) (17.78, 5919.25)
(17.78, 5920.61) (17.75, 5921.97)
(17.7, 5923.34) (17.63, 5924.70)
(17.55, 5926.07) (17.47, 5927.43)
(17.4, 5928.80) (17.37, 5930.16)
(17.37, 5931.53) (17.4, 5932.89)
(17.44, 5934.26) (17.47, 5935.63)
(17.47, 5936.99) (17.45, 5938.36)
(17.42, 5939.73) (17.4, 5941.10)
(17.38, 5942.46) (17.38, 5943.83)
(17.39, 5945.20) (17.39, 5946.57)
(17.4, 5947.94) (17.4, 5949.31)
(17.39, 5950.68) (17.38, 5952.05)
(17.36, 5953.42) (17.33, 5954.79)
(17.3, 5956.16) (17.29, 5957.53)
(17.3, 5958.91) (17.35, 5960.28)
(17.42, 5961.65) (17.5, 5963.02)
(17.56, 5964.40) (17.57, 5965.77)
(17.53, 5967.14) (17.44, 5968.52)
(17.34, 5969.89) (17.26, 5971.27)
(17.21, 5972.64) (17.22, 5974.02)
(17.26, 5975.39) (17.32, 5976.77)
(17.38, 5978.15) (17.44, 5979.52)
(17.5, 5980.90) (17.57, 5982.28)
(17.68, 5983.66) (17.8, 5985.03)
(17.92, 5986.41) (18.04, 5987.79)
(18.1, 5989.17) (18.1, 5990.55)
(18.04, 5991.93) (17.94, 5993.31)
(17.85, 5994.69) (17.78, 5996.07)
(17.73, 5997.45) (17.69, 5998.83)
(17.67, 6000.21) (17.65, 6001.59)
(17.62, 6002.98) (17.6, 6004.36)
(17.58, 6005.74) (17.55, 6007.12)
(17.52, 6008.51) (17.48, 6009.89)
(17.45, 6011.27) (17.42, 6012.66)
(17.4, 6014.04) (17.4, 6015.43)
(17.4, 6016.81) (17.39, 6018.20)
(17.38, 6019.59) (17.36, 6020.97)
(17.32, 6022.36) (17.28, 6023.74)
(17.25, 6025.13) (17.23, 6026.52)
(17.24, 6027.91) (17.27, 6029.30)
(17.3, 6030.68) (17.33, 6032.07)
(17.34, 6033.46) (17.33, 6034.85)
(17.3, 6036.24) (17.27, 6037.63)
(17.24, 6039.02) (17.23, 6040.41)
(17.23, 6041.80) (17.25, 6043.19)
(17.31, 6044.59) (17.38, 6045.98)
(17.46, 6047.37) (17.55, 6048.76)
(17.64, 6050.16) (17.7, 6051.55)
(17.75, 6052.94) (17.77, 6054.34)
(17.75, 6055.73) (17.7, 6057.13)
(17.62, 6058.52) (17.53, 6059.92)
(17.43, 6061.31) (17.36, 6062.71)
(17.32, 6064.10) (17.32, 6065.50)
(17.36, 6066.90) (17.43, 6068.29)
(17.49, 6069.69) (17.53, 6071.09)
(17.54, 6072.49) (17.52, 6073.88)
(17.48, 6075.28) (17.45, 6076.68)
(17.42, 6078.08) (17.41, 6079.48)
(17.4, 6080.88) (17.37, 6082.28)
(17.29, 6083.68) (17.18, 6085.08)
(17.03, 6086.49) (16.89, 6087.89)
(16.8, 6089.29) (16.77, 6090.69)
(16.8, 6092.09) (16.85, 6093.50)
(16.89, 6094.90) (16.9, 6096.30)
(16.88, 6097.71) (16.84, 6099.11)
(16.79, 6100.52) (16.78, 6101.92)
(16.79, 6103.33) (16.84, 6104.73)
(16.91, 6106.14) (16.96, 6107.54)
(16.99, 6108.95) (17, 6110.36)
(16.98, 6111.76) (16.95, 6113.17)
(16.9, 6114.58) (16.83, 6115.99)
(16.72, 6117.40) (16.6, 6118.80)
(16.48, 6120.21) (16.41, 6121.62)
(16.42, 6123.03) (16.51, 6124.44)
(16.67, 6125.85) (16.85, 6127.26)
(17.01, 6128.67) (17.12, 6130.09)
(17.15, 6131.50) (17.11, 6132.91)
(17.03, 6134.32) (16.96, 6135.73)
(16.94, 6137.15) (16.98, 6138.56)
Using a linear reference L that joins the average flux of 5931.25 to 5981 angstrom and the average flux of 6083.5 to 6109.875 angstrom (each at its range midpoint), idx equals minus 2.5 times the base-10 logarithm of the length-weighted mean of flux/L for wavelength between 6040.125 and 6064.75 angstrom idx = -0.029 mag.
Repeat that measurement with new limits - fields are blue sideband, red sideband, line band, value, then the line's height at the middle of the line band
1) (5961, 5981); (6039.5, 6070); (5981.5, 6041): -0.006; 17.4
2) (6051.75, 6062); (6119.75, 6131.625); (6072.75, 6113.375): 0.007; 17.2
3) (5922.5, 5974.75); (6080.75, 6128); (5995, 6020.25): -0.021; 17.2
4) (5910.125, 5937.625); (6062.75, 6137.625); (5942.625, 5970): 0.003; 17.5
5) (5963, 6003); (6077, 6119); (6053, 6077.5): -0.022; 17.2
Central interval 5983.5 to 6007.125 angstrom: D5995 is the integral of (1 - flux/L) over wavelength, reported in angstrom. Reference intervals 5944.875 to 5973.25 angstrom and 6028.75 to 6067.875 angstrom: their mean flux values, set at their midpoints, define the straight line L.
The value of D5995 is -0.5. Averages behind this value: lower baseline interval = 17.4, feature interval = 17.8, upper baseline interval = 17.4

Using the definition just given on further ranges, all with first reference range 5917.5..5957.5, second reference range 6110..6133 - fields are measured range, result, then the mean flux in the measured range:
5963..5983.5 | -0.1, 17.4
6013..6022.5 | -0.1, 17.4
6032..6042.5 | -0.1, 17.3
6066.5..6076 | -0.3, 17.5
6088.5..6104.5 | 0.1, 16.8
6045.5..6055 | -0.3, 17.6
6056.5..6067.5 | -0.3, 17.5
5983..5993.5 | -0.4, 18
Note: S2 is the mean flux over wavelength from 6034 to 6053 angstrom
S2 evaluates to 17.4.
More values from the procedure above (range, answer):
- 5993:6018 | 17.6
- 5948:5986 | 17.4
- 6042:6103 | 17.3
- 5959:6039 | 17.5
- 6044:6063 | 17.6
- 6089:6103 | 16.8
